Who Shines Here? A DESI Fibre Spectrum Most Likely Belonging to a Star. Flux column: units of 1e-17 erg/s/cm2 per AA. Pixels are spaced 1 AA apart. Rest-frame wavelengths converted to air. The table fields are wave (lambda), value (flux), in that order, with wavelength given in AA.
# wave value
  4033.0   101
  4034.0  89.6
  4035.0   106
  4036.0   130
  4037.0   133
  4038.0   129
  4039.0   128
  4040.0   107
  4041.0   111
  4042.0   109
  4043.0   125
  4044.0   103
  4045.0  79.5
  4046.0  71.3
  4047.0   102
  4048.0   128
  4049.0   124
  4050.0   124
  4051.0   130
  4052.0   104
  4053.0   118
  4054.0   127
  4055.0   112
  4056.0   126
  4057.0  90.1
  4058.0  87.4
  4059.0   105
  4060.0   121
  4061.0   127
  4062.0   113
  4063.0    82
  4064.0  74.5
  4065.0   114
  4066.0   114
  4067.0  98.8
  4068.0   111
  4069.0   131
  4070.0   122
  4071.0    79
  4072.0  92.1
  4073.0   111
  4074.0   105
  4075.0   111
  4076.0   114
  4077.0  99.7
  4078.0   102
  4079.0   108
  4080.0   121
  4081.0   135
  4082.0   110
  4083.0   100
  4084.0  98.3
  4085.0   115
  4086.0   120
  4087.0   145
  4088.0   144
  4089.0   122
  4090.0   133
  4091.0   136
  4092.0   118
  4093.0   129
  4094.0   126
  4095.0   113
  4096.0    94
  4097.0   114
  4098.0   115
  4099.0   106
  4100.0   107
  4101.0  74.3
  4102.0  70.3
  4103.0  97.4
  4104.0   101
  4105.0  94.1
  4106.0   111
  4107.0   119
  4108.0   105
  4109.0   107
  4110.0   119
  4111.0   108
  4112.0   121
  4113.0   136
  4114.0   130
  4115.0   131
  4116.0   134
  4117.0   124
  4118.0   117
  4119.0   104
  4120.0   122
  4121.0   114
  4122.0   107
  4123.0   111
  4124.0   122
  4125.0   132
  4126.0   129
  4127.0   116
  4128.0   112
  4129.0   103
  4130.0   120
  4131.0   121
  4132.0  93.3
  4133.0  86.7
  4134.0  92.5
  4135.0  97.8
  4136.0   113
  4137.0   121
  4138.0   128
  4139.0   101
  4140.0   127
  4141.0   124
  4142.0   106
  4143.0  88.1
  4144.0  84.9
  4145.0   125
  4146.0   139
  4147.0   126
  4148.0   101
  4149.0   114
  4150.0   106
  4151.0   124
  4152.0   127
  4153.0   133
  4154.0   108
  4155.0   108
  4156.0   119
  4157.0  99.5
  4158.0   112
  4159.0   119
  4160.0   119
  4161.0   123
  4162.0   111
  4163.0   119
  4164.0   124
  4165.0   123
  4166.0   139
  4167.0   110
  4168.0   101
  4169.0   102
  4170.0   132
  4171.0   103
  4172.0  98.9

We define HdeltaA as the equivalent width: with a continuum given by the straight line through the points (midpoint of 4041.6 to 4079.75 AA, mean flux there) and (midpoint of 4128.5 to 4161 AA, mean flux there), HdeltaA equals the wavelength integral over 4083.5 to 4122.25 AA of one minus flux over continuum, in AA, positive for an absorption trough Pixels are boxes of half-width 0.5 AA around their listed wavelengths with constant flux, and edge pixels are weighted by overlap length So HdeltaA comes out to -1.7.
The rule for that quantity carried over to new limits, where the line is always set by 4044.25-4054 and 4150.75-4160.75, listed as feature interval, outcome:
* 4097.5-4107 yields 1.2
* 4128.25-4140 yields 0.8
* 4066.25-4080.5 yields 0.5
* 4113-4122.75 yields -0.6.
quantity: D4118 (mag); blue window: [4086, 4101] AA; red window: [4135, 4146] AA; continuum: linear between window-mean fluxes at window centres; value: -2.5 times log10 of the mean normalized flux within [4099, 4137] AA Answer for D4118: 0.05 mag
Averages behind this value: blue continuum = 120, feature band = 111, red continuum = 112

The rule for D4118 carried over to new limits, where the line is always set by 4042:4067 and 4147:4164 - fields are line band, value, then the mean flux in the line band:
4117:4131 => -0.03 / 117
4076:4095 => -0.09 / 120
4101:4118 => 0.00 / 112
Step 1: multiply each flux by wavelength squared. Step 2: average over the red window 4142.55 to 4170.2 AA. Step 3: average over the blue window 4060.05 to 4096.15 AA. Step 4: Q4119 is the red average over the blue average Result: 1.06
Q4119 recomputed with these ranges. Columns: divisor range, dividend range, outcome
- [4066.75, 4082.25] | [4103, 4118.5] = 1.08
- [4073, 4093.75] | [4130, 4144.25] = 0.93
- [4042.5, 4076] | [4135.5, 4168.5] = 1.12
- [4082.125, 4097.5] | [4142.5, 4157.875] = 0.97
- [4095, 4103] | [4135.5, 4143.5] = 1.18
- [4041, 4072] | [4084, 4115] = 1.08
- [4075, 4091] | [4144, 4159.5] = 1.02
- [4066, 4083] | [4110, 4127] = 1.13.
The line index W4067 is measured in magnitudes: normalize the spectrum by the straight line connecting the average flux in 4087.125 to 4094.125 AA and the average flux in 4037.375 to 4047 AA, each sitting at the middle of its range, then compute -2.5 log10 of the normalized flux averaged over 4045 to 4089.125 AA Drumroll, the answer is 0.08 mag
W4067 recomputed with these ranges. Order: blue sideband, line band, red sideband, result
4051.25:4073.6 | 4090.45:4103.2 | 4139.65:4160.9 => 0.023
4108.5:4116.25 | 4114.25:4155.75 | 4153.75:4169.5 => 0.043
